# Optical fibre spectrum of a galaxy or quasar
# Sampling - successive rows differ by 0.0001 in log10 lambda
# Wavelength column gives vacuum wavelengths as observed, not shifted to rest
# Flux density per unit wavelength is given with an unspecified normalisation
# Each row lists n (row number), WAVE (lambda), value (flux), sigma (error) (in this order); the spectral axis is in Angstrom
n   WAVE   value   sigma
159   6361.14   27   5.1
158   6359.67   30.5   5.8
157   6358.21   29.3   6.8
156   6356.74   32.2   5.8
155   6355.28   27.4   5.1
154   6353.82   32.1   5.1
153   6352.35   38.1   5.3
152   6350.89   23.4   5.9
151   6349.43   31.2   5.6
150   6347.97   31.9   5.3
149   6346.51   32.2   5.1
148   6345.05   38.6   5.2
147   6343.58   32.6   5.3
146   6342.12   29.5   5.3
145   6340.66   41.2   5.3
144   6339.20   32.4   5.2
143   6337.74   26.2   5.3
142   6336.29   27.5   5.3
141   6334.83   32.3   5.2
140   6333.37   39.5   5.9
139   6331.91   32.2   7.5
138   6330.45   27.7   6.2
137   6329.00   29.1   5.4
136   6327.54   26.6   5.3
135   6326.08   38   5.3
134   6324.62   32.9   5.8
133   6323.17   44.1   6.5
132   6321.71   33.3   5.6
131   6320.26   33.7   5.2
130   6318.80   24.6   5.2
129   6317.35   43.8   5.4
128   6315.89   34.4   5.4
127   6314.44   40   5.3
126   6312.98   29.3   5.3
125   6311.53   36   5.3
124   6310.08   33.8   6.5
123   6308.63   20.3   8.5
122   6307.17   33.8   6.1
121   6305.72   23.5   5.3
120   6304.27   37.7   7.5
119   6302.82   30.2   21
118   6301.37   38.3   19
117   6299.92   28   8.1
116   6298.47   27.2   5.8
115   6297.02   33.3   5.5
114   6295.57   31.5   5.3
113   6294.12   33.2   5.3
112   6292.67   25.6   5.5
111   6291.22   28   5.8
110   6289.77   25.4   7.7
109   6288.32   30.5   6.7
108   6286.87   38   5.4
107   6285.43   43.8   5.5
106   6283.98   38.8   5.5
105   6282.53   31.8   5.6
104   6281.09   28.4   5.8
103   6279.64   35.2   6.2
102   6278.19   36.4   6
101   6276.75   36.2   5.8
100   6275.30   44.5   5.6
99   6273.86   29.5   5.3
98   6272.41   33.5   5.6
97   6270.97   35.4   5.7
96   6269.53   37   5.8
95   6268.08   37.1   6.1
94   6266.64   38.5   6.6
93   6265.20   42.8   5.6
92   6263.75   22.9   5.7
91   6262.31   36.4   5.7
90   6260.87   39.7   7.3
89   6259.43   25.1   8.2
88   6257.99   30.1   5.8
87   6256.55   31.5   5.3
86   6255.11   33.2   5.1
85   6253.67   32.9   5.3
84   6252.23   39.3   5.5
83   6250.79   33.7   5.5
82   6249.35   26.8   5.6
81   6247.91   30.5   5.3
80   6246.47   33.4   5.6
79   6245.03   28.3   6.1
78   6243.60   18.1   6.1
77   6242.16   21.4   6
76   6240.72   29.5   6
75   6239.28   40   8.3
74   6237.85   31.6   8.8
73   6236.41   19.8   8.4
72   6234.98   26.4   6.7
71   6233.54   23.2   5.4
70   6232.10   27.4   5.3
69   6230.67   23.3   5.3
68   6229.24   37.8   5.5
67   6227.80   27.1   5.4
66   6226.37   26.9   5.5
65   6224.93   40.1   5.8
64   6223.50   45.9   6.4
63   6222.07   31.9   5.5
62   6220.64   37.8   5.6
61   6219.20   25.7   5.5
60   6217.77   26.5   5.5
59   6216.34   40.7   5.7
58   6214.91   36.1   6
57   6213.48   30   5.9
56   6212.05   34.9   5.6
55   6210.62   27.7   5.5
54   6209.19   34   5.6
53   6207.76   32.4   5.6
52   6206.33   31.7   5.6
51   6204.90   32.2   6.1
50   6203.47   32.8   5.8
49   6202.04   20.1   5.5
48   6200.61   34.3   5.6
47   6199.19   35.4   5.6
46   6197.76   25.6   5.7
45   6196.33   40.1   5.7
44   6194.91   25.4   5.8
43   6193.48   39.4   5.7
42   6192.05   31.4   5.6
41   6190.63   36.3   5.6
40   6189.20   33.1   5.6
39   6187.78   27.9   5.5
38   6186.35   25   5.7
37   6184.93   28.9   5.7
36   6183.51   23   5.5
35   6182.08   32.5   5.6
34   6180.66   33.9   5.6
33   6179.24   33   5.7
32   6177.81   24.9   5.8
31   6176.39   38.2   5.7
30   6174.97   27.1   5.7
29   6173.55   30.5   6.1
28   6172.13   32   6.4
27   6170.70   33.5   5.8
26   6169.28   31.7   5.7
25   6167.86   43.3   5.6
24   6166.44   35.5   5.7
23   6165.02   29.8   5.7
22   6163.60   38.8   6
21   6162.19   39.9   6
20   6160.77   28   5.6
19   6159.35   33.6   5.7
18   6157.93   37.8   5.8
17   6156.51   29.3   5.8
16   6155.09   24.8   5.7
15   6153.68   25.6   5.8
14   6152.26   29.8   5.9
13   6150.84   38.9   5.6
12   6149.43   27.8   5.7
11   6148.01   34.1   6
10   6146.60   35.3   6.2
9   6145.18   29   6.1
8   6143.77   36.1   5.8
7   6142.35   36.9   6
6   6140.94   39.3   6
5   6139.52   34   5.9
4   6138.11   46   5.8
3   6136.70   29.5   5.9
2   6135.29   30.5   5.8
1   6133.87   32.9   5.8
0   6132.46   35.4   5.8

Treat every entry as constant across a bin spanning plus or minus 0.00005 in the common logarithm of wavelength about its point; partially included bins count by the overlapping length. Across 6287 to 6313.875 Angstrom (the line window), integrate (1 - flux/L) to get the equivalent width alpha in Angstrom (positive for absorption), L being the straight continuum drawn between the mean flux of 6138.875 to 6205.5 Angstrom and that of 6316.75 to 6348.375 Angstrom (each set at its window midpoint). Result 2.0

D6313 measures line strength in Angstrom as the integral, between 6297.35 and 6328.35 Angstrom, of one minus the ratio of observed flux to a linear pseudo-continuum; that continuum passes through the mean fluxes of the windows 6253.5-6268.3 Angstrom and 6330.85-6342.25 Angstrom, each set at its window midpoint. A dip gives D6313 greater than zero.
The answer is 0.1 Angstrom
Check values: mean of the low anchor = 33.6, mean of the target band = 32.8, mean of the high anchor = 32.6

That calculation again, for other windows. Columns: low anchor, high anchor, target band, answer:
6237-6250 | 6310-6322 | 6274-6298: -1.20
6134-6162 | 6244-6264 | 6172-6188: 1.45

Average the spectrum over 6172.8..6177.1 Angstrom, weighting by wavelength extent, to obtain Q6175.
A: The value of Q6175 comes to 32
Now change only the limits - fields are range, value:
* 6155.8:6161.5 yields 32.2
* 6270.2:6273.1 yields 34.6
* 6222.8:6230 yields 35.5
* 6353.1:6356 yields 29.8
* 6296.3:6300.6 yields 29.5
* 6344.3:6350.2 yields 33.4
